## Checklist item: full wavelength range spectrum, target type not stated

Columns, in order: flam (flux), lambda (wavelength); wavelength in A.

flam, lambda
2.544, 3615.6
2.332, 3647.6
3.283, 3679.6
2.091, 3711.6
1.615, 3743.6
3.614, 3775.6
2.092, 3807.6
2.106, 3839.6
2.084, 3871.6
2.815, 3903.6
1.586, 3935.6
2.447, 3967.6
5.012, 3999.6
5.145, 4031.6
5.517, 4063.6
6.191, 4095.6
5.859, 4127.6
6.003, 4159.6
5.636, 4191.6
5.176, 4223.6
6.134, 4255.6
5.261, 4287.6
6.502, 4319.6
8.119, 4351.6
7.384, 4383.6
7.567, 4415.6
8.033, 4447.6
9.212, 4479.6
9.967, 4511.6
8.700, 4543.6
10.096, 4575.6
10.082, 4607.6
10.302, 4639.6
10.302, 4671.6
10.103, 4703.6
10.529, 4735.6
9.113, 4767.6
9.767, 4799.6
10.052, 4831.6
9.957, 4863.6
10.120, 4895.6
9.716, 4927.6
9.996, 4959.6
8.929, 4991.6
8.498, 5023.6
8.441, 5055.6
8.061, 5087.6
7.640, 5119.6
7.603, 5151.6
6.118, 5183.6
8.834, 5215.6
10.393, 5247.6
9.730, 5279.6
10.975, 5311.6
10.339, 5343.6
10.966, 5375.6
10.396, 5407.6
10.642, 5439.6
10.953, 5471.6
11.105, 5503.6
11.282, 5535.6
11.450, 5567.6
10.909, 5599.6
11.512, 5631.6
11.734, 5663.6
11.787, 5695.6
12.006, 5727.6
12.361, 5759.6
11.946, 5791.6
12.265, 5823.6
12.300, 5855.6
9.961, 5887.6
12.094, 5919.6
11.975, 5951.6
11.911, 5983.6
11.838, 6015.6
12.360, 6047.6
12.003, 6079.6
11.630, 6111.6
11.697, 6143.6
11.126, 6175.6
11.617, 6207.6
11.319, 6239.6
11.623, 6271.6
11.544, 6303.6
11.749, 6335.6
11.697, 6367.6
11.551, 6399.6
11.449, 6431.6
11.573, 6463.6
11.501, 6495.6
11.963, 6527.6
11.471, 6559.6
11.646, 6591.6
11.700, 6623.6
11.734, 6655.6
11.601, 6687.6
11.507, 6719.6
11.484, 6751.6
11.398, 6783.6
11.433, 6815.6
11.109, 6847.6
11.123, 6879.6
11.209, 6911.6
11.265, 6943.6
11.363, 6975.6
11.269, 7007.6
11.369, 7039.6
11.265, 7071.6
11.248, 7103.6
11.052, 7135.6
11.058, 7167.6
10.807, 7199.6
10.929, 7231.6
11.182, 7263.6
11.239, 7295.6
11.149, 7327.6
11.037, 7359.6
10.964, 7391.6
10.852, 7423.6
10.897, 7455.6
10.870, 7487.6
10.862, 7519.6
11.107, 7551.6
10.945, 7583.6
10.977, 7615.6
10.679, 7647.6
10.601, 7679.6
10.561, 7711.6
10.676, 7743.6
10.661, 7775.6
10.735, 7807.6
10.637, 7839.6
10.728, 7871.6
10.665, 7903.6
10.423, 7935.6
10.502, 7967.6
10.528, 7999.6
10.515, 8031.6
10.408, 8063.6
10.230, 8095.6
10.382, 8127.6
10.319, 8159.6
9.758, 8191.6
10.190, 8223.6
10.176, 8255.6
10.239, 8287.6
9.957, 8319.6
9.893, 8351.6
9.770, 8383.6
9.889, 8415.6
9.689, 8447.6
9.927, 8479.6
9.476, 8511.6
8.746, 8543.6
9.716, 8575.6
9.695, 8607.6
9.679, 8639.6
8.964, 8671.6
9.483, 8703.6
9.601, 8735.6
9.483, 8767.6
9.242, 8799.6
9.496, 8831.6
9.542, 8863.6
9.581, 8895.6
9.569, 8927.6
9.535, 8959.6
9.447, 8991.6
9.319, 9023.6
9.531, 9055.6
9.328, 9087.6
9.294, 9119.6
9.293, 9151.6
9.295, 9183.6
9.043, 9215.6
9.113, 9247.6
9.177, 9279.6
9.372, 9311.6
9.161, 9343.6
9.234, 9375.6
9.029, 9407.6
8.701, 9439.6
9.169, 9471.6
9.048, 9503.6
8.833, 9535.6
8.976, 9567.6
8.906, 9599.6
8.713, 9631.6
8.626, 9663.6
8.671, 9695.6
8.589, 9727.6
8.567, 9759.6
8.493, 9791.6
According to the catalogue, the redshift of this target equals 0.000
